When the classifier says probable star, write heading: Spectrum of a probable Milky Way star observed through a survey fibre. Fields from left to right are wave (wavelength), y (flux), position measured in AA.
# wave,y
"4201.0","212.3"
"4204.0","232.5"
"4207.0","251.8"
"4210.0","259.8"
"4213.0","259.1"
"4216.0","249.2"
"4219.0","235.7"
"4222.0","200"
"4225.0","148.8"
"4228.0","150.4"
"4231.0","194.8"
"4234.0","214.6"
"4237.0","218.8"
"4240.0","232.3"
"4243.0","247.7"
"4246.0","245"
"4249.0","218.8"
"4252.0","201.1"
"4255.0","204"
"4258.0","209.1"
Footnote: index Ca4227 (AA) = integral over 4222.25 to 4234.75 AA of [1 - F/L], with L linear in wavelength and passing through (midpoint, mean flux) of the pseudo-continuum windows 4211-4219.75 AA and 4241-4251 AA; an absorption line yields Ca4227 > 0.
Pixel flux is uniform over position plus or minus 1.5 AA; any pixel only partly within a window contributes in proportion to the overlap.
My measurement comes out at 3.4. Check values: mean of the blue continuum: 250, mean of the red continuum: 235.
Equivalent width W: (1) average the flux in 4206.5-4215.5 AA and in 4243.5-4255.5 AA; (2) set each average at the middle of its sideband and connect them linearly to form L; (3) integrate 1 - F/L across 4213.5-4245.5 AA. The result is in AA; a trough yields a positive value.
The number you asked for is 3.6 AA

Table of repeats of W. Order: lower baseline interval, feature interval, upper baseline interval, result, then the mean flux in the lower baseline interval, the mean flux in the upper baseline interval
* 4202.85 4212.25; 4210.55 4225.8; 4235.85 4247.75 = 1.3 AA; 249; 236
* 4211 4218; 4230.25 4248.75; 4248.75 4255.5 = -0.4 AA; 253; 207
